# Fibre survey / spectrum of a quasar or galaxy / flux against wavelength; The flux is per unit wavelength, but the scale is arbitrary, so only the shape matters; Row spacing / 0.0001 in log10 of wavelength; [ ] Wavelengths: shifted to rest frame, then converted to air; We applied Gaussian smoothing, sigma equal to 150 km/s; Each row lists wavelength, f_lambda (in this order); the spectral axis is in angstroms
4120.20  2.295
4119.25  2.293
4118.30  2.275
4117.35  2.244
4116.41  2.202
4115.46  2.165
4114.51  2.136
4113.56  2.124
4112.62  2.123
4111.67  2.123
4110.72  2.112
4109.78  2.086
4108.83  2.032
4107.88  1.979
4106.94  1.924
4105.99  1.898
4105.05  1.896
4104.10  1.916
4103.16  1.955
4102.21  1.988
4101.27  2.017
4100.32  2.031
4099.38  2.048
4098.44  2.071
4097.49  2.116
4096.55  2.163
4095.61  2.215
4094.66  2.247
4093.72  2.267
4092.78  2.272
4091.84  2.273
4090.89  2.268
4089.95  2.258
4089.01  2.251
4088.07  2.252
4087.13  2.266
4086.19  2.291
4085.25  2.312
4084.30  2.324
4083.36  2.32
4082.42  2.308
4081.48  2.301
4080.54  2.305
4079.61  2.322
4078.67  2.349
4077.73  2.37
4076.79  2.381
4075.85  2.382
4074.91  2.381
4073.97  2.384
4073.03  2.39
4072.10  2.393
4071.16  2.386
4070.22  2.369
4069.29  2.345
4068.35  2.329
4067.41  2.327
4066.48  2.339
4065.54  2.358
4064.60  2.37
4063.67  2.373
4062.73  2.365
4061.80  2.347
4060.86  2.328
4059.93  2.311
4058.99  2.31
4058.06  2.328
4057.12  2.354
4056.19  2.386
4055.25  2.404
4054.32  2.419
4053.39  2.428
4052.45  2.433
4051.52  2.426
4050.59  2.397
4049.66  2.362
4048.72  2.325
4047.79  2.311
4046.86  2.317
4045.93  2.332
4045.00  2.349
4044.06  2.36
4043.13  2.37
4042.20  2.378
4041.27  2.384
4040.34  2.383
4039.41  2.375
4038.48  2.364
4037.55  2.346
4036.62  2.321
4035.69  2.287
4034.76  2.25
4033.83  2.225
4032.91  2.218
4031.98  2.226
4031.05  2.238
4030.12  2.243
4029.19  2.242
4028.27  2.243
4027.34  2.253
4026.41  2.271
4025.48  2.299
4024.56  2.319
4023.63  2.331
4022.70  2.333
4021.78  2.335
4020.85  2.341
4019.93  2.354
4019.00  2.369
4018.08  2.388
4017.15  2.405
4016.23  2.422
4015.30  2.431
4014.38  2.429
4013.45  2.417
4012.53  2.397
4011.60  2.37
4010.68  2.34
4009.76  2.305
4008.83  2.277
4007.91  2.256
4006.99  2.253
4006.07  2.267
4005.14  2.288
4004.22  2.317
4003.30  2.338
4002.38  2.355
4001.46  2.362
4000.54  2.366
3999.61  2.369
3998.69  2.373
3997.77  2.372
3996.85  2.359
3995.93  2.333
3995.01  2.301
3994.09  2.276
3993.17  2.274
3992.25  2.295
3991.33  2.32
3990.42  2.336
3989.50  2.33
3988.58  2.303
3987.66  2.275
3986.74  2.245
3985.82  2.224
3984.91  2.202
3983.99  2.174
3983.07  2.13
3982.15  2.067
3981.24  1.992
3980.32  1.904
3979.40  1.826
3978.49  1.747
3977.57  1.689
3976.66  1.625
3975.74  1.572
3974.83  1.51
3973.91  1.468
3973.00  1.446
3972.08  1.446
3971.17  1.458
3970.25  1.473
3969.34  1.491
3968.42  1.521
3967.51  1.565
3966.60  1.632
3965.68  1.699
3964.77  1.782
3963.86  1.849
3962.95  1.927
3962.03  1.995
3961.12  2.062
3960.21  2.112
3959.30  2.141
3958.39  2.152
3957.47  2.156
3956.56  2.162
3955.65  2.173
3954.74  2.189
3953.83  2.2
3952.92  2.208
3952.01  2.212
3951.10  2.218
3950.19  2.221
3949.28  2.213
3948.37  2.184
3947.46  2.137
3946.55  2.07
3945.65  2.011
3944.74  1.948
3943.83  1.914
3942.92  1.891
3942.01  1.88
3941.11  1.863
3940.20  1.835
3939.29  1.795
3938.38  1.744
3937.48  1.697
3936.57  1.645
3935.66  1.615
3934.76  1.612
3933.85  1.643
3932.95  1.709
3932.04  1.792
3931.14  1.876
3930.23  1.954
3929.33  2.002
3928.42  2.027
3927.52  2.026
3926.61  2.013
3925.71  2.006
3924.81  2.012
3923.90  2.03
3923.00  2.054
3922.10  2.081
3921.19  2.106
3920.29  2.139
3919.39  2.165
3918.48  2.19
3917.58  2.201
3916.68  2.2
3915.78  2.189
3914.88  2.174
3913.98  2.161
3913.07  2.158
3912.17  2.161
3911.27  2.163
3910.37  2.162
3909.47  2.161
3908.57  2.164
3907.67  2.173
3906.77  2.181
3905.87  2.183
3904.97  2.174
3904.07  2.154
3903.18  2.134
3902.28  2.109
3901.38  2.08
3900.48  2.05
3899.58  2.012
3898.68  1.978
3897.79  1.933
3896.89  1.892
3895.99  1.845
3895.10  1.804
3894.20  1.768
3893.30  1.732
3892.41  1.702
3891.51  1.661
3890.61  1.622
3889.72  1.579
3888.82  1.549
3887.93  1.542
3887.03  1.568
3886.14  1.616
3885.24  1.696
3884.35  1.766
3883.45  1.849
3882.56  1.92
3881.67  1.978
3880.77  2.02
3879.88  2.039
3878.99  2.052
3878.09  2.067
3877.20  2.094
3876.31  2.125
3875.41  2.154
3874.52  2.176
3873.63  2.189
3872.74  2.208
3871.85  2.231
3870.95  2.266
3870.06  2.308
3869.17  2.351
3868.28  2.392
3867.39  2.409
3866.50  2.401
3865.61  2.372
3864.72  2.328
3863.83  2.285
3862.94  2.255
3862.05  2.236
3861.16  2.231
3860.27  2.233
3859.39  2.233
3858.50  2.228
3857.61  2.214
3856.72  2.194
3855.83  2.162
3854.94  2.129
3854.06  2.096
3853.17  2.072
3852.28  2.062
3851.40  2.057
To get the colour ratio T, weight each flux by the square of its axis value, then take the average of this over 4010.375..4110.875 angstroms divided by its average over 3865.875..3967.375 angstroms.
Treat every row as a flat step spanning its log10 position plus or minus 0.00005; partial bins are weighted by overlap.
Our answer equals 1.23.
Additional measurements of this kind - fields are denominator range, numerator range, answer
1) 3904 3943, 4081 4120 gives 1.18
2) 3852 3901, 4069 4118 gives 1.21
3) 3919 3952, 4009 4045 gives 1.25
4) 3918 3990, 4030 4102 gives 1.26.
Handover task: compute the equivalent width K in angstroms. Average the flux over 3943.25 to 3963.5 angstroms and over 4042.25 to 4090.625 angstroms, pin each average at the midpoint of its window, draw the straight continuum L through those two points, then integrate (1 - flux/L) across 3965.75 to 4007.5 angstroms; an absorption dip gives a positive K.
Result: 3.0 angstroms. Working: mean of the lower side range 2.12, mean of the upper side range 2.35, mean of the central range 2.03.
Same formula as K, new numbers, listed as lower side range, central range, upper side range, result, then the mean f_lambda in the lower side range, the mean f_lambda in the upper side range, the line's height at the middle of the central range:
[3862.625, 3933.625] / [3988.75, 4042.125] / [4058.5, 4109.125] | -3.9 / 2.04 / 2.24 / 2.17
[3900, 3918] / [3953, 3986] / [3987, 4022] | 6.0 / 2.16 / 2.34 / 2.27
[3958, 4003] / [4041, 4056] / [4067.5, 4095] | -1.1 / 2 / 2.32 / 2.22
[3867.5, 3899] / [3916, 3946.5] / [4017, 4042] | 1.9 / 1.94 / 2.31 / 2.06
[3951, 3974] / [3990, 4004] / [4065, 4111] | -2.6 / 1.88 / 2.22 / 1.97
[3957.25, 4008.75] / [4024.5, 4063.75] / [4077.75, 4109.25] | -4.2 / 2.03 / 2.17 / 2.11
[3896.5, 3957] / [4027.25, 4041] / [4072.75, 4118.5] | -1.0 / 2.04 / 2.19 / 2.13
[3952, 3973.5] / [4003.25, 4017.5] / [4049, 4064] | -1.5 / 1.87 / 2.37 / 2.12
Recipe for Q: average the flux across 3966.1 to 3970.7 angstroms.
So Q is 1.54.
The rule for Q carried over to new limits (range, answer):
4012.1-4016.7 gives 2.42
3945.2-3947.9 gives 2.08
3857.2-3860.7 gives 2.23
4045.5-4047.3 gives 2.33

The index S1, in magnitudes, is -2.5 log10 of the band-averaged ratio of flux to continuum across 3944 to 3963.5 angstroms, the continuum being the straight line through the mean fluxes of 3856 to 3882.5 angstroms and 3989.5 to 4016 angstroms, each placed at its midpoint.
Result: 0.08 mag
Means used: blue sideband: 2.21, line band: 2.12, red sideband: 2.34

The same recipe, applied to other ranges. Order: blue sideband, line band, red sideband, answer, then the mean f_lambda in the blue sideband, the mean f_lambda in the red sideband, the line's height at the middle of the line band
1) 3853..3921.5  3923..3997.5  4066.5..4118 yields 0.087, 2.07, 2.21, 2.12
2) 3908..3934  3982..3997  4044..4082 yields -0.027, 2.06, 2.36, 2.21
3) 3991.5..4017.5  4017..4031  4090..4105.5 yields -0.008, 2.34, 2.11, 2.29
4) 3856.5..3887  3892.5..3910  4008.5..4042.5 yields 0.080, 2.14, 2.33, 2.18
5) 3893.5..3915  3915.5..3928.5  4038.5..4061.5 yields 0.004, 2.07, 2.36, 2.1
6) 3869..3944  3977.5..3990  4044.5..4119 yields 0.003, 1.97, 2.25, 2.1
